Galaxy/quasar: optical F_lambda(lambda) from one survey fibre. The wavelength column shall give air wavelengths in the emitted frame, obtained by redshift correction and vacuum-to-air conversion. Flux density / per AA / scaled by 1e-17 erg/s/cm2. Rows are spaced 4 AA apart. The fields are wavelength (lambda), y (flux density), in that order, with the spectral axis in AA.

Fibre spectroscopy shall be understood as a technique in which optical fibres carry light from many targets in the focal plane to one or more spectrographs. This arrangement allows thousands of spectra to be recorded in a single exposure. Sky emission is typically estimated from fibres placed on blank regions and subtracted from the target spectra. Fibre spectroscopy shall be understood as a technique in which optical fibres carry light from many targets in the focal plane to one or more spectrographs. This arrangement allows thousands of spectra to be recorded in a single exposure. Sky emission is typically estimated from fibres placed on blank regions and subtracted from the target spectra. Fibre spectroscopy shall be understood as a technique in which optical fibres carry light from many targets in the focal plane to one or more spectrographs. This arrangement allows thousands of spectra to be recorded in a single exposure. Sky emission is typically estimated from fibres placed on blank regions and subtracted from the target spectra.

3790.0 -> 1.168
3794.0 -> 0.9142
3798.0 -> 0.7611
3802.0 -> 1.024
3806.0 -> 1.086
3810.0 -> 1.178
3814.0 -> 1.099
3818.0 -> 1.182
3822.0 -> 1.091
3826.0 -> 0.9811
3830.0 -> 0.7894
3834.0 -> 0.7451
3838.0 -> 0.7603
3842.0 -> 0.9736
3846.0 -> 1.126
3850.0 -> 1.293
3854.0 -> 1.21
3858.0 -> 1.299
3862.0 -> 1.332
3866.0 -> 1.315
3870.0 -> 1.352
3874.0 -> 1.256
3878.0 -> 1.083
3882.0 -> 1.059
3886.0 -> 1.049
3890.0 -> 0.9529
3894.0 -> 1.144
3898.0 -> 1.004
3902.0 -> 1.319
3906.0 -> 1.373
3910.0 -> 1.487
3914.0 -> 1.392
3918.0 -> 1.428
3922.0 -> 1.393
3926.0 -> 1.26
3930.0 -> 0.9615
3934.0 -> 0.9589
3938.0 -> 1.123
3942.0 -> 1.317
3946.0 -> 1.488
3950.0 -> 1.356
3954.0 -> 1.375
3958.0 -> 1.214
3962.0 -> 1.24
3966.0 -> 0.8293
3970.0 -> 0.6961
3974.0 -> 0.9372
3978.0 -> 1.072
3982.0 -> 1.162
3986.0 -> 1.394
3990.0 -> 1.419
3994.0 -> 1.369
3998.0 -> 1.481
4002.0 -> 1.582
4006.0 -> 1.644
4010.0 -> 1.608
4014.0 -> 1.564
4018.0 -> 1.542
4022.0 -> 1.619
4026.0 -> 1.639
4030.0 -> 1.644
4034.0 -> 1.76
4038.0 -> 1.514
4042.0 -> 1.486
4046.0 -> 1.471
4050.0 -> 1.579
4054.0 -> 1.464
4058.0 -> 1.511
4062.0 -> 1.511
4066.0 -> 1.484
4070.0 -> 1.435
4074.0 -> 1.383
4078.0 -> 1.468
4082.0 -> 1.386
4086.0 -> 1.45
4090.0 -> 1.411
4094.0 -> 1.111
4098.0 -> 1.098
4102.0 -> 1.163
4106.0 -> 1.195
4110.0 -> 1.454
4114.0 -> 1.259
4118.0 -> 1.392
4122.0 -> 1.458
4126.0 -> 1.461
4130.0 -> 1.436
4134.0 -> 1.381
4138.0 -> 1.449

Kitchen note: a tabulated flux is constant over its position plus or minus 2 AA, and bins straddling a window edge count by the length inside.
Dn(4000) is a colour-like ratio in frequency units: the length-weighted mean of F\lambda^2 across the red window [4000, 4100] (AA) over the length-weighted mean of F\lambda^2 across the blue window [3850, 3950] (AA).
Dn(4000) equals 1.30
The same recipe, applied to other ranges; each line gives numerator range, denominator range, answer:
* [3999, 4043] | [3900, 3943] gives 1.32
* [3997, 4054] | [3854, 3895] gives 1.44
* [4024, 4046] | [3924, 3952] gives 1.39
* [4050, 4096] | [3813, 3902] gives 1.44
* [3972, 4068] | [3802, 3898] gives 1.47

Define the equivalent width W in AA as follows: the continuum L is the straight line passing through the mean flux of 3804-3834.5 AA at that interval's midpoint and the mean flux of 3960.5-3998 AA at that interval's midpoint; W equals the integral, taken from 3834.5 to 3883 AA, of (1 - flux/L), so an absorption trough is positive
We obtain -4.6 AA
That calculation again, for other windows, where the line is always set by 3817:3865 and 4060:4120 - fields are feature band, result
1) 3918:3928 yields -1.6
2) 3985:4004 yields -3.2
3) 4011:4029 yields -4.6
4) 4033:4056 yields -4.3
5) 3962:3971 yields 2.5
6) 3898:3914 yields -2.8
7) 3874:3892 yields 0.9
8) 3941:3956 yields -2.5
